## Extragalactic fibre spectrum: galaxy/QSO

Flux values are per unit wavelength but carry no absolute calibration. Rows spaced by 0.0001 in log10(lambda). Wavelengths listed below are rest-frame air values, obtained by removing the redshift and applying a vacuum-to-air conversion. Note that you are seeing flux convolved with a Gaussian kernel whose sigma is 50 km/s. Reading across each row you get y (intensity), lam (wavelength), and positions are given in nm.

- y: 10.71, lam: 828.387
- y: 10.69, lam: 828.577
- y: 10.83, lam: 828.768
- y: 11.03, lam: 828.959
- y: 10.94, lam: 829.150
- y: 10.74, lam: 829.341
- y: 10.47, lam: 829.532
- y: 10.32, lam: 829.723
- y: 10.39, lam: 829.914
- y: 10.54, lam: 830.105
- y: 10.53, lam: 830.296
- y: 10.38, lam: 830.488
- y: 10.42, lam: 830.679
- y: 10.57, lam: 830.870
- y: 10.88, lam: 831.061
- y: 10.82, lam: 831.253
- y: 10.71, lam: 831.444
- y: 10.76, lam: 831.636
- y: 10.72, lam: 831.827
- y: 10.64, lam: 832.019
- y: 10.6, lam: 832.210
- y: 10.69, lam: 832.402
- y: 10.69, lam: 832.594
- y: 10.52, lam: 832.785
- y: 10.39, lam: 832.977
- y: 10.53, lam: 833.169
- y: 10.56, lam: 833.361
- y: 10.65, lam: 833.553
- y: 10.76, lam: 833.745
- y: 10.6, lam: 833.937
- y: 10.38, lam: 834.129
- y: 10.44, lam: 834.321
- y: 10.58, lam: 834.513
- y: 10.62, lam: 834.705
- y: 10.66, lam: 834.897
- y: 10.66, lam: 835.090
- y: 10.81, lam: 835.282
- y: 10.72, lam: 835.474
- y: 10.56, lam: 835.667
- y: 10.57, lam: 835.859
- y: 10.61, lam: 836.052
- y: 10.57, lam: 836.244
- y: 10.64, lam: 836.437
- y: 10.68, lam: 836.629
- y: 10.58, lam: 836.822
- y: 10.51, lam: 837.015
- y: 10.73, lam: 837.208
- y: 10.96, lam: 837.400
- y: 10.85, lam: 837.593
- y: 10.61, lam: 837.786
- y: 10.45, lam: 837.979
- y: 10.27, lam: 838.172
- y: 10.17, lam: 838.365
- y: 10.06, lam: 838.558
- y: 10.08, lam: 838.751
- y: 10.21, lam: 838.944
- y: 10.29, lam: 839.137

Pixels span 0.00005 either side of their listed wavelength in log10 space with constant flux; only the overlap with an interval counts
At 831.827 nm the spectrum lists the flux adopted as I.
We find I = 10.72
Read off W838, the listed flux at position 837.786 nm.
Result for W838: 10.61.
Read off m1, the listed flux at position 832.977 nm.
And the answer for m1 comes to 10.39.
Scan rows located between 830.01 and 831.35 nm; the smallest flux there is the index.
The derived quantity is 10.38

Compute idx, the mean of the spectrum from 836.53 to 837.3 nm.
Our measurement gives 10.6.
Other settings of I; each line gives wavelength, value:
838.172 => 10.27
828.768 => 10.83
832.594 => 10.69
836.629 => 10.68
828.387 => 10.71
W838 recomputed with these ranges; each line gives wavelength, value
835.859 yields 10.57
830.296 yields 10.53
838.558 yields 10.06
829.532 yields 10.47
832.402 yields 10.69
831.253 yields 10.82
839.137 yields 10.29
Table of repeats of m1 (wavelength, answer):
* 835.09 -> 10.66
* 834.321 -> 10.44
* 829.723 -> 10.32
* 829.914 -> 10.39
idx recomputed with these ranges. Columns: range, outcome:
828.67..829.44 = 10.9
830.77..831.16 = 10.7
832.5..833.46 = 10.5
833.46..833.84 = 10.7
